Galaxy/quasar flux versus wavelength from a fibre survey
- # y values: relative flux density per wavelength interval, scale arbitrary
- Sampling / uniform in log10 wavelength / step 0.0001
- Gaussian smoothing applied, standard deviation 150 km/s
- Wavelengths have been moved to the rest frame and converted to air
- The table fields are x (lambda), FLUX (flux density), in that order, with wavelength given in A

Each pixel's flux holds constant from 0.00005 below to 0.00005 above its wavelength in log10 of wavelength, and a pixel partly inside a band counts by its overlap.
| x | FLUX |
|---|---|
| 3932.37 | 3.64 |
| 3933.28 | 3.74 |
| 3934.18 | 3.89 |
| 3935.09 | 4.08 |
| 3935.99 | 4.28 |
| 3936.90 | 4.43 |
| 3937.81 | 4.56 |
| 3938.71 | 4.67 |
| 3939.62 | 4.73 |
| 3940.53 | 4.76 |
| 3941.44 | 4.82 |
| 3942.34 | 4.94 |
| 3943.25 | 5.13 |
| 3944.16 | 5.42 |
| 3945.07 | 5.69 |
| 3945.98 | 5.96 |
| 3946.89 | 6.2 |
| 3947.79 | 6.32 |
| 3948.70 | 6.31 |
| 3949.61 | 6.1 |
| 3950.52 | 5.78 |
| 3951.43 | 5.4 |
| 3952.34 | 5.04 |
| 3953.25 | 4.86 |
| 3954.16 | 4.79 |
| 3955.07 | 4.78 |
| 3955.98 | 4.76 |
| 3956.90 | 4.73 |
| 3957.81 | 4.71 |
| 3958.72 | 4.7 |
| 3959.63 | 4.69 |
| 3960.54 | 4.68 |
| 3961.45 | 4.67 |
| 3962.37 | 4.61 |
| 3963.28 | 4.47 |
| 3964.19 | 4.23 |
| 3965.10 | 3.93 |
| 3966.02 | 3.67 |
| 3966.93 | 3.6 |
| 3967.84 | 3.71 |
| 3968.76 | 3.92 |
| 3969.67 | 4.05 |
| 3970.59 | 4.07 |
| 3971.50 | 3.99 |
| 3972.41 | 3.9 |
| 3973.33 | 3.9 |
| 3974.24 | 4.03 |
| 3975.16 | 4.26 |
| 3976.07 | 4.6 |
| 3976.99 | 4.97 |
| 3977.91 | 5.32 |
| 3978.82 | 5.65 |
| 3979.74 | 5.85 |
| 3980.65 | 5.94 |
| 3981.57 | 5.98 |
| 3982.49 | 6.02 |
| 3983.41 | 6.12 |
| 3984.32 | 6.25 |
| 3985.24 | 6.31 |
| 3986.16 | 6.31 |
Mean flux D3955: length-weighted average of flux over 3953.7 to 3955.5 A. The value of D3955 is 4.79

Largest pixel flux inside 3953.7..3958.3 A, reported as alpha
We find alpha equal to 4.79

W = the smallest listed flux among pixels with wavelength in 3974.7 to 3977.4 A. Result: 4.26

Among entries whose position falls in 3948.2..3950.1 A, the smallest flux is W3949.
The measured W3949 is 6.1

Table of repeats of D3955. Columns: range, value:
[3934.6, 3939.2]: 4.4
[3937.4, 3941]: 4.68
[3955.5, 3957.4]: 4.73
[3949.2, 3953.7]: 5.43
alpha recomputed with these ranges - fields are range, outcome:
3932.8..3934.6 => 3.89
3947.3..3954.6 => 6.32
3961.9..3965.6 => 4.61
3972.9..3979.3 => 5.65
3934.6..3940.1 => 4.73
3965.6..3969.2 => 3.92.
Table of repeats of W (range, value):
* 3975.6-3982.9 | 4.6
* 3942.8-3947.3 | 5.13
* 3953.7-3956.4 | 4.76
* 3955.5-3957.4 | 4.73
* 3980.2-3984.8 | 5.94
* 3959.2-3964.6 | 4.23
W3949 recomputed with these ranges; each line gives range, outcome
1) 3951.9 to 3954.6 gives 4.79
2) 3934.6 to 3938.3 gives 4.08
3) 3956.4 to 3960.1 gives 4.69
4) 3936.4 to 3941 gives 4.43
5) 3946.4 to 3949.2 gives 6.2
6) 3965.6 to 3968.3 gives 3.6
